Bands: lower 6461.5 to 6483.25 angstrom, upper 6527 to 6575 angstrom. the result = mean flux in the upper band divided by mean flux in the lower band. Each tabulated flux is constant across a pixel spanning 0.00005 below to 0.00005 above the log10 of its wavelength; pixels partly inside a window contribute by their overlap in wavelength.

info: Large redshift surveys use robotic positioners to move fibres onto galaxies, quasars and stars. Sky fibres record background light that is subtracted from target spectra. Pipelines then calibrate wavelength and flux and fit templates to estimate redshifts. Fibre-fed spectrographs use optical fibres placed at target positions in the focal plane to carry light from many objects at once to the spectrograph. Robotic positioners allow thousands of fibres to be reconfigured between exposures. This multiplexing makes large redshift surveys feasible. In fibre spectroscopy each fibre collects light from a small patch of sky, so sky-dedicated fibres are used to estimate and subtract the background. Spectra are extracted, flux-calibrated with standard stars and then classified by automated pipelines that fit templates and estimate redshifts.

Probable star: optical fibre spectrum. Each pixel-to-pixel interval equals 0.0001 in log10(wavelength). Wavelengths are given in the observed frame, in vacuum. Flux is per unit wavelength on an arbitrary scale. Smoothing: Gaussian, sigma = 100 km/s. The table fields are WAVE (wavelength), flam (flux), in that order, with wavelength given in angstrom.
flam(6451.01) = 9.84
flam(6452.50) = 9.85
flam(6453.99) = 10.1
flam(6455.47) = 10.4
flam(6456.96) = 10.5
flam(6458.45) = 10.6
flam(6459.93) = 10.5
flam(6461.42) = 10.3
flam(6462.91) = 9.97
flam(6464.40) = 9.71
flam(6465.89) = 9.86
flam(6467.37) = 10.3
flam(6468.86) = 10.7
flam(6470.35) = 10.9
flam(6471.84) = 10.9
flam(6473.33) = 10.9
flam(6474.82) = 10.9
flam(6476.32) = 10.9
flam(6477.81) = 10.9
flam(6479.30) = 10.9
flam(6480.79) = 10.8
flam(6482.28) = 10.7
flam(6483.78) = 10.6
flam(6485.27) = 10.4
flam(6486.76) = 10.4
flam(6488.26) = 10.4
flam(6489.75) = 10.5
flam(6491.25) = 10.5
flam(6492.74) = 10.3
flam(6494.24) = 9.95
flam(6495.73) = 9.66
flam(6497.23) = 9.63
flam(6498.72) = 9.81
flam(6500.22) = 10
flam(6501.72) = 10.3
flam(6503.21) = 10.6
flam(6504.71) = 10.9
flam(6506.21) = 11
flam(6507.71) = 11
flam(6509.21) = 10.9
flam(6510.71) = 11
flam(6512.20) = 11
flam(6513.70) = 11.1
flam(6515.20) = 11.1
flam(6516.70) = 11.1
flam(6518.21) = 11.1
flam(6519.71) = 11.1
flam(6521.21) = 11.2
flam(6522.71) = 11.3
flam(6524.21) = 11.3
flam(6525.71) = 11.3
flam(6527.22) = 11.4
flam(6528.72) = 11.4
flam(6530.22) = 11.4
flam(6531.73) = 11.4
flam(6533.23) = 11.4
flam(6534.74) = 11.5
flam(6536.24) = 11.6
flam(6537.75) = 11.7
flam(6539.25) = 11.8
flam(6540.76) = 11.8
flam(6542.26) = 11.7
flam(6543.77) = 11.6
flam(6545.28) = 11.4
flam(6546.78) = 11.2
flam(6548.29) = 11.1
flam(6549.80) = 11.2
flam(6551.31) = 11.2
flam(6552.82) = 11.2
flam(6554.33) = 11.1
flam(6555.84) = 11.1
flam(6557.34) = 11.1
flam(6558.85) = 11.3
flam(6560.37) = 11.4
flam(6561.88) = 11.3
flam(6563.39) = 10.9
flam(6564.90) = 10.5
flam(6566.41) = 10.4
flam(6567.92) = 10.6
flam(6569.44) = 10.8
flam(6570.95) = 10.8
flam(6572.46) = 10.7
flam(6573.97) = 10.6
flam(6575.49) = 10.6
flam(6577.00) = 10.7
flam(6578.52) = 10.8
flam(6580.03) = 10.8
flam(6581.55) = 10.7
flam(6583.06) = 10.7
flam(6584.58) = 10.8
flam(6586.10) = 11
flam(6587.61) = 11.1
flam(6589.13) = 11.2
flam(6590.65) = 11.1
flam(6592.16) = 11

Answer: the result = 1.06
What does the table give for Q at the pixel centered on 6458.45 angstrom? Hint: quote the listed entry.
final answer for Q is 10.6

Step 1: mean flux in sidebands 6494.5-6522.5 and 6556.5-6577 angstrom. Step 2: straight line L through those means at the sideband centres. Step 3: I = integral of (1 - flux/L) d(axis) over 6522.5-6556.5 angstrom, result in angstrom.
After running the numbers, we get -2.0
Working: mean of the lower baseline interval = 10.7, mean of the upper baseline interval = 10.8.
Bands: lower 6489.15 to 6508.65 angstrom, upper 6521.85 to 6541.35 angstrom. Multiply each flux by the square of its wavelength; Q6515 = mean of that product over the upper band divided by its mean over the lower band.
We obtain 1.12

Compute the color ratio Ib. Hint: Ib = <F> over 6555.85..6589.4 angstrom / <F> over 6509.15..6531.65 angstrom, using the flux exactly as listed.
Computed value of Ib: 0.97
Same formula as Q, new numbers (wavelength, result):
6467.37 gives 10.3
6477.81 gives 10.9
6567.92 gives 10.6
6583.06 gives 10.7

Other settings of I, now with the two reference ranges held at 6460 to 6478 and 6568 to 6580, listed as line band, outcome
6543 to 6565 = -1.07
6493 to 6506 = 0.51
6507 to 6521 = -0.60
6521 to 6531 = -0.68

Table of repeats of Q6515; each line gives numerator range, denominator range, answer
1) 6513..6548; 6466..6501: 1.10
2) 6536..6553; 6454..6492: 1.11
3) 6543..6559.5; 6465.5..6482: 1.07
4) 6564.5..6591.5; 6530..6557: 0.96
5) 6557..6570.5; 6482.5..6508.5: 1.08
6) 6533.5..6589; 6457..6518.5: 1.07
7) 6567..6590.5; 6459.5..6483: 1.06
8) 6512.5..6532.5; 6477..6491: 1.07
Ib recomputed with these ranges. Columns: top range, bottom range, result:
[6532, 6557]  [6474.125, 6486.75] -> 1.06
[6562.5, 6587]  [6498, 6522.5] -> 0.99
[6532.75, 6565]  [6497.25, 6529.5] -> 1.04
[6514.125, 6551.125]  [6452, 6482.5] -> 1.08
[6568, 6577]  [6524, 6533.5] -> 0.94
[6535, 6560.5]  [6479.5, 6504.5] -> 1.10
